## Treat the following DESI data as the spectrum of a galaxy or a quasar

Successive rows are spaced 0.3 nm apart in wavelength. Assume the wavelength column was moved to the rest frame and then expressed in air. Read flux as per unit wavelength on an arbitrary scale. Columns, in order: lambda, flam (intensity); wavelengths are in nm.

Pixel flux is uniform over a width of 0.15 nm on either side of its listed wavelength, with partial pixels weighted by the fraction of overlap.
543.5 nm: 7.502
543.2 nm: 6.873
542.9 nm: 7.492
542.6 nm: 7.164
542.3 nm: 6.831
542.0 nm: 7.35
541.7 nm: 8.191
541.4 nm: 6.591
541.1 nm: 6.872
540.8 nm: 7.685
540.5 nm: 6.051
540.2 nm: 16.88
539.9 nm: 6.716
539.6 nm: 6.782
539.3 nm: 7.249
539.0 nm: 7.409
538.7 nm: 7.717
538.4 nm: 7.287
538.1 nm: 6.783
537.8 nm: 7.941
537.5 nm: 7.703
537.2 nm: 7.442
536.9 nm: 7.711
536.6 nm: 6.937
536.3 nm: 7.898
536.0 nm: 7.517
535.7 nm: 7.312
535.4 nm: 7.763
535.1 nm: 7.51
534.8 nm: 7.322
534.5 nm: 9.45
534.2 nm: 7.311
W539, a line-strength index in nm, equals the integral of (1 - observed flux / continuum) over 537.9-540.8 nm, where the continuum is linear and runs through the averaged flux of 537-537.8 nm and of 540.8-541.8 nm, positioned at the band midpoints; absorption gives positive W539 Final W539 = -0.25 nm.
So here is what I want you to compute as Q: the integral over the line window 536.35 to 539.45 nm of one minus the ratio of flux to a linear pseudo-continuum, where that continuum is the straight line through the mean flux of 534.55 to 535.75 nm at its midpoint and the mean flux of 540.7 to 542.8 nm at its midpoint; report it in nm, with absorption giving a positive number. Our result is 0.02 nm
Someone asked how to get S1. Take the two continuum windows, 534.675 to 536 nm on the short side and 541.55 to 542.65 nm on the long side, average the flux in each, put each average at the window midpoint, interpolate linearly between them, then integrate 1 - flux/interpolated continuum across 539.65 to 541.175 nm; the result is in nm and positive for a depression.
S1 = -0.28 nm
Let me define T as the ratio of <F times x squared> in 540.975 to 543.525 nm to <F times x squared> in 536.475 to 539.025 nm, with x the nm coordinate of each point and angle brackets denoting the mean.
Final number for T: 0.98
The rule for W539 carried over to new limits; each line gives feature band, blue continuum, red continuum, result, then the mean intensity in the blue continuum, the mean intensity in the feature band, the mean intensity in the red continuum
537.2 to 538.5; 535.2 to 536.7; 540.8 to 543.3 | 0.00 nm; 7.5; 7.44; 7.21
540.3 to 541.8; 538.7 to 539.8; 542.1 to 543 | -0.04 nm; 7.2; 7.37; 7.15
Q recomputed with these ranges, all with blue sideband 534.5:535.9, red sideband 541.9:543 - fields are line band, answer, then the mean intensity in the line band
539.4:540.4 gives -0.33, 9.78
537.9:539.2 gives 0.02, 7.32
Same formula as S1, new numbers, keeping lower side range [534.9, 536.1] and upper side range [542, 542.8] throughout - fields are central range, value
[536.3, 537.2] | 0.00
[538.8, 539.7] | 0.01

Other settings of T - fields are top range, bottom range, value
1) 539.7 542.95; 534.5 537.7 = 1.07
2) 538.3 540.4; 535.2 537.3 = 1.15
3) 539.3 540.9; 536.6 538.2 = 1.18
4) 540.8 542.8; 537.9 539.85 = 1.01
